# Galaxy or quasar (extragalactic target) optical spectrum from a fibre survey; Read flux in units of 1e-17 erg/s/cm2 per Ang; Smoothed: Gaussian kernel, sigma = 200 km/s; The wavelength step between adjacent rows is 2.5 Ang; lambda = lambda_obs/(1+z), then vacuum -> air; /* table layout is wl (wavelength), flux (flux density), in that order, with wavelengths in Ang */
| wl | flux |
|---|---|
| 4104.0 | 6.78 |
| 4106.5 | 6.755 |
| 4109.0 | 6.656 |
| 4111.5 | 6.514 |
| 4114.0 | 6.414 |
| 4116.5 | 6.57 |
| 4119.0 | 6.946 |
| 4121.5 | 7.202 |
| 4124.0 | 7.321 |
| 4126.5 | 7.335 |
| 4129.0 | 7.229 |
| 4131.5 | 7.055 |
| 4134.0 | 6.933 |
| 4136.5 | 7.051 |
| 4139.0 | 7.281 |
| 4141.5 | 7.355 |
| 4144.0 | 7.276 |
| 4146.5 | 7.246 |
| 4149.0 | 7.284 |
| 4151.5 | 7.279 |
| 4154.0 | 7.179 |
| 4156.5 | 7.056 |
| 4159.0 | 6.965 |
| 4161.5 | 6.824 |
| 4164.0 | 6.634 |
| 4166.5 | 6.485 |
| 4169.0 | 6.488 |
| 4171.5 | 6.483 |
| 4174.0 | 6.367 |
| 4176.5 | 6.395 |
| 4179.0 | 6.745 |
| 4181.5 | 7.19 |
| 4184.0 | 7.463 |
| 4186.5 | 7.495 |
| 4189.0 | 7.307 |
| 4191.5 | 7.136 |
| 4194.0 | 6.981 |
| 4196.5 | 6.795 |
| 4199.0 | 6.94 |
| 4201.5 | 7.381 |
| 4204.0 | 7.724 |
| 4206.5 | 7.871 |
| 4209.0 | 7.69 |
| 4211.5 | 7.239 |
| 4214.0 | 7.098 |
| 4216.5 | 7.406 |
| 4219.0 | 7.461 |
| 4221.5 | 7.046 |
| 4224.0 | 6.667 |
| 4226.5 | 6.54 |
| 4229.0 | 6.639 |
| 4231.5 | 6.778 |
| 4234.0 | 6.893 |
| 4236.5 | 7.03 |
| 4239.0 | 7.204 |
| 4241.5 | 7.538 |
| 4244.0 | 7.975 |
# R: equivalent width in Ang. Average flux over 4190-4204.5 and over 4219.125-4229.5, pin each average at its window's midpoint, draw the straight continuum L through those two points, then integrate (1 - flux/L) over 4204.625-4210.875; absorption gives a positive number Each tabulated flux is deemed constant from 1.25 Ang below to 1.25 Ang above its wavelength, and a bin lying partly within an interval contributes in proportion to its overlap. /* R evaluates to -0.6 Ang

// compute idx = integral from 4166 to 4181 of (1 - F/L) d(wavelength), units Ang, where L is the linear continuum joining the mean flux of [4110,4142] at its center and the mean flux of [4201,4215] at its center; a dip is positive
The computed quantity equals 1.6 Ang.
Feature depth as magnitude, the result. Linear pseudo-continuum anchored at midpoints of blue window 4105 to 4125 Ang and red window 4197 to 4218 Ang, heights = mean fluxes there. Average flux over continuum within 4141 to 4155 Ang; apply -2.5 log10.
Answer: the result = -0.04 mag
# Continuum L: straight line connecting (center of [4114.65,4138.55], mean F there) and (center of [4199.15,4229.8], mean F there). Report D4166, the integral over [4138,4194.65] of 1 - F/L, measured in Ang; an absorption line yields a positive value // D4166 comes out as 1.1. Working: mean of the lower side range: 7.06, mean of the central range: 7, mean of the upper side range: 7.23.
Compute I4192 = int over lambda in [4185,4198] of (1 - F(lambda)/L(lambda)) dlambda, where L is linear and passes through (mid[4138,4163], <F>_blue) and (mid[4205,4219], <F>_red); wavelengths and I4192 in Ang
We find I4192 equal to 0.4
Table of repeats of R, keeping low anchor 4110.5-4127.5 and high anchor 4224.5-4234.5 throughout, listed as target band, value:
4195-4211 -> -1.5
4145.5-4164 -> -0.7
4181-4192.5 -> -0.9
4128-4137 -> -0.2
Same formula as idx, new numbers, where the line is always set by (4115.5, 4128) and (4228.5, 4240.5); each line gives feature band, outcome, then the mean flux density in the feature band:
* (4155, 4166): 0.29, 6.85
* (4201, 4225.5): -1.34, 7.35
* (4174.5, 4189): -0.07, 7.04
